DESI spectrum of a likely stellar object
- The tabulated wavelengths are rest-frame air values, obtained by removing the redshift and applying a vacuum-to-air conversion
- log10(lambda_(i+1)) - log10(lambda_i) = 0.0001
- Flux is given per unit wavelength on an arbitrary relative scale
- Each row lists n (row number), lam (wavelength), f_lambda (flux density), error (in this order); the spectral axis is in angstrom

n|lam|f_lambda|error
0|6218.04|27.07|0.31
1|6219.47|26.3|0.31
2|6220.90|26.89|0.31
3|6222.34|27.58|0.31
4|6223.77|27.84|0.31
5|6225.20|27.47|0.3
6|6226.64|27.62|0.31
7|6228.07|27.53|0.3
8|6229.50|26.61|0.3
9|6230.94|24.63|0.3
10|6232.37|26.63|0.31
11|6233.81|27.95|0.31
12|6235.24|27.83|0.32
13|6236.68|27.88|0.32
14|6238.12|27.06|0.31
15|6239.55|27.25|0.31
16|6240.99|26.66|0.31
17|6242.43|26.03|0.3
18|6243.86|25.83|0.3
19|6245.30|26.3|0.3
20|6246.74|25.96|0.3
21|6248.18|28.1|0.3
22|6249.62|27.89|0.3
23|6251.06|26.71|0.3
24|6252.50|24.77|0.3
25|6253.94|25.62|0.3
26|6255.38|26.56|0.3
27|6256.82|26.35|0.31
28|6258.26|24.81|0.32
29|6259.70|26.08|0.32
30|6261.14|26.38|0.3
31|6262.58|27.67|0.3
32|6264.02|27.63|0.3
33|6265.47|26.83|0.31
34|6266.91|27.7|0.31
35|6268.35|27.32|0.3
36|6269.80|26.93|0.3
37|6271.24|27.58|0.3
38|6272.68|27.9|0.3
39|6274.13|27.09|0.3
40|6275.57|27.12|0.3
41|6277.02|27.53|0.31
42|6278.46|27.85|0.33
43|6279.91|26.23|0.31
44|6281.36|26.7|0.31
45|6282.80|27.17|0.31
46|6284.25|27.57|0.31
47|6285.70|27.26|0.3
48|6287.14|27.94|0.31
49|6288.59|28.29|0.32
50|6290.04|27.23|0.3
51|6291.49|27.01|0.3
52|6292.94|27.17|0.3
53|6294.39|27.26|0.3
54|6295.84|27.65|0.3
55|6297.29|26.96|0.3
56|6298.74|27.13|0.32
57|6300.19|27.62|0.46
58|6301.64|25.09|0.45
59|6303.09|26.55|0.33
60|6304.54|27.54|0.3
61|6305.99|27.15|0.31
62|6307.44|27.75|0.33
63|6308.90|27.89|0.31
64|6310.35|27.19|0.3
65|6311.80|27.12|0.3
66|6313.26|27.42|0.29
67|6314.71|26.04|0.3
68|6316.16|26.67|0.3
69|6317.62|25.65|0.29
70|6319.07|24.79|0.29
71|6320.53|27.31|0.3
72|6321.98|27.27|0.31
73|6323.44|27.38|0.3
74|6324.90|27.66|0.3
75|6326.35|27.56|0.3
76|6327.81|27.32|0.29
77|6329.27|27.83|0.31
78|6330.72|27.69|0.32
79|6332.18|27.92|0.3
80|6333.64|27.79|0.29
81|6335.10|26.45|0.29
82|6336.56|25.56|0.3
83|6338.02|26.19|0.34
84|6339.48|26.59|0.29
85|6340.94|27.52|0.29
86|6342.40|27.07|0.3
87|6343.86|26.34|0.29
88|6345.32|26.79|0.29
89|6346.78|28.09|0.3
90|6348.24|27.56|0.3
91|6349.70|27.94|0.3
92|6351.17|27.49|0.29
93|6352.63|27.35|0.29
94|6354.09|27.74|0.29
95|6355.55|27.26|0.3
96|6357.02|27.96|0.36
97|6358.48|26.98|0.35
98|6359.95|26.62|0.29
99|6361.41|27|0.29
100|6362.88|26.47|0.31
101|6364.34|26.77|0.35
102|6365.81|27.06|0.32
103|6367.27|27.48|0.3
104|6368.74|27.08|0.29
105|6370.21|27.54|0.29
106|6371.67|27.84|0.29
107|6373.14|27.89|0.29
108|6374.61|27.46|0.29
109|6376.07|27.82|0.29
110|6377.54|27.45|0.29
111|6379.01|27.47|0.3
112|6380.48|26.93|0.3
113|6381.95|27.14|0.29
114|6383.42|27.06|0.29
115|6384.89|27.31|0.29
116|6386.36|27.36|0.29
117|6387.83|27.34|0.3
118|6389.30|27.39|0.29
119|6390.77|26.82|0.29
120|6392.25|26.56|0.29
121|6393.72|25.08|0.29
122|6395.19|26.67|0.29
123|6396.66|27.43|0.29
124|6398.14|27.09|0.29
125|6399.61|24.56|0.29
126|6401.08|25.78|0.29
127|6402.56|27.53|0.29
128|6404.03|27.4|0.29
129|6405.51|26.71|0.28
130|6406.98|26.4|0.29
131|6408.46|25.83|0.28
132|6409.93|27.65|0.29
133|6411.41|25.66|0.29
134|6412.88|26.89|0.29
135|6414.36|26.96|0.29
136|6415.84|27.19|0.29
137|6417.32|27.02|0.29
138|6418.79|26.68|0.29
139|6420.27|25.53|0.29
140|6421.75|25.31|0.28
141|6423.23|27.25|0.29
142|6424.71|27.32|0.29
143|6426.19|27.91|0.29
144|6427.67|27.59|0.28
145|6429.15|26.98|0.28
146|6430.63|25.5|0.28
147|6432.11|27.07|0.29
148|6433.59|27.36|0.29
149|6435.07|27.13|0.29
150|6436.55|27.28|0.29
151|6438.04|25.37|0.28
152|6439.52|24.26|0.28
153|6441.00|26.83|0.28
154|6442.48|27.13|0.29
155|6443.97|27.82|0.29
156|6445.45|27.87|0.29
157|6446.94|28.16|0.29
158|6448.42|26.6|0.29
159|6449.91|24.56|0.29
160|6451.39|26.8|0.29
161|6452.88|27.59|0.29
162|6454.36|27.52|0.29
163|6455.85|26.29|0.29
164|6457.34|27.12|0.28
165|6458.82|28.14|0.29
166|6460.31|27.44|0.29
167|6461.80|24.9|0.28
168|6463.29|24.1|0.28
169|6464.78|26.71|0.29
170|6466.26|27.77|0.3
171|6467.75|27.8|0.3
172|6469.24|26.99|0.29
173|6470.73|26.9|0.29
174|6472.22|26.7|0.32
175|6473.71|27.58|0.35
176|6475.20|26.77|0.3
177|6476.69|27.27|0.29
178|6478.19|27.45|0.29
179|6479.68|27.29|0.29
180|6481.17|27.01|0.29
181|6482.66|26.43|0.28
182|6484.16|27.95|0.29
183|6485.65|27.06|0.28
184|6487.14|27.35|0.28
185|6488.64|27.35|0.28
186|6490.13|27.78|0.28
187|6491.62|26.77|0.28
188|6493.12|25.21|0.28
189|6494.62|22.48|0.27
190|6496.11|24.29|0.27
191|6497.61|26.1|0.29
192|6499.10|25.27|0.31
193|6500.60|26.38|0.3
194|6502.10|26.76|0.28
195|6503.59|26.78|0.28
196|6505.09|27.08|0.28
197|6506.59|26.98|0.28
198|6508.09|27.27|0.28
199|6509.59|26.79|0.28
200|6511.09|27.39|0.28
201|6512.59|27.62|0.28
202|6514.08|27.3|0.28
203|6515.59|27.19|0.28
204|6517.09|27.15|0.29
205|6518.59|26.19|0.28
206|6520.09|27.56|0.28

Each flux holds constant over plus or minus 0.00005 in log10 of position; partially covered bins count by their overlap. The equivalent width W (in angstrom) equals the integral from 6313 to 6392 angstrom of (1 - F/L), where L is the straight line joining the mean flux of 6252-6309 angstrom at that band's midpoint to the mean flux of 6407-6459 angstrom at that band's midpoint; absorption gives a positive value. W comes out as -0.7 angstrom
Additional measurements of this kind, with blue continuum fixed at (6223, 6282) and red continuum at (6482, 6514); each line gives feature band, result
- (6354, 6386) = -0.7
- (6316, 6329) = 0.0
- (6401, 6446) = -0.2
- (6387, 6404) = 0.1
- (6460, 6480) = -0.2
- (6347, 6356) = -0.3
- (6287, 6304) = -0.2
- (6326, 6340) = -0.2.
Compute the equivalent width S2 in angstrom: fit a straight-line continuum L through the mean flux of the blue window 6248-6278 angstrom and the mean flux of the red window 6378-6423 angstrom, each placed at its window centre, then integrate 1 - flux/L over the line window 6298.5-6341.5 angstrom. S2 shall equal -0.3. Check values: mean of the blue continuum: 26.9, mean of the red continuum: 26.7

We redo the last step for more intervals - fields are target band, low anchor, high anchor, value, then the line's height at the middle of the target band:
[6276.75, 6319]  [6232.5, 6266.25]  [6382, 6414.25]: -0.6 angstrom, 26.7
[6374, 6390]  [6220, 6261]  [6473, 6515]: -0.4 angstrom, 26.7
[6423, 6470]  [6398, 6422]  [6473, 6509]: -0.5 angstrom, 26.5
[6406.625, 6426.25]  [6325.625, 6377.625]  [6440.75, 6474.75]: 0.3 angstrom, 27.1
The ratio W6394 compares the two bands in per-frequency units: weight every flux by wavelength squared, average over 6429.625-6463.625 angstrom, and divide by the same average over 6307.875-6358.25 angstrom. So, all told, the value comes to 1.0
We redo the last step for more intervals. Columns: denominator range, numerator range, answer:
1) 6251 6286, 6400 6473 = 1.05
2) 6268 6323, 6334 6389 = 1.02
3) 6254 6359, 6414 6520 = 1.04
